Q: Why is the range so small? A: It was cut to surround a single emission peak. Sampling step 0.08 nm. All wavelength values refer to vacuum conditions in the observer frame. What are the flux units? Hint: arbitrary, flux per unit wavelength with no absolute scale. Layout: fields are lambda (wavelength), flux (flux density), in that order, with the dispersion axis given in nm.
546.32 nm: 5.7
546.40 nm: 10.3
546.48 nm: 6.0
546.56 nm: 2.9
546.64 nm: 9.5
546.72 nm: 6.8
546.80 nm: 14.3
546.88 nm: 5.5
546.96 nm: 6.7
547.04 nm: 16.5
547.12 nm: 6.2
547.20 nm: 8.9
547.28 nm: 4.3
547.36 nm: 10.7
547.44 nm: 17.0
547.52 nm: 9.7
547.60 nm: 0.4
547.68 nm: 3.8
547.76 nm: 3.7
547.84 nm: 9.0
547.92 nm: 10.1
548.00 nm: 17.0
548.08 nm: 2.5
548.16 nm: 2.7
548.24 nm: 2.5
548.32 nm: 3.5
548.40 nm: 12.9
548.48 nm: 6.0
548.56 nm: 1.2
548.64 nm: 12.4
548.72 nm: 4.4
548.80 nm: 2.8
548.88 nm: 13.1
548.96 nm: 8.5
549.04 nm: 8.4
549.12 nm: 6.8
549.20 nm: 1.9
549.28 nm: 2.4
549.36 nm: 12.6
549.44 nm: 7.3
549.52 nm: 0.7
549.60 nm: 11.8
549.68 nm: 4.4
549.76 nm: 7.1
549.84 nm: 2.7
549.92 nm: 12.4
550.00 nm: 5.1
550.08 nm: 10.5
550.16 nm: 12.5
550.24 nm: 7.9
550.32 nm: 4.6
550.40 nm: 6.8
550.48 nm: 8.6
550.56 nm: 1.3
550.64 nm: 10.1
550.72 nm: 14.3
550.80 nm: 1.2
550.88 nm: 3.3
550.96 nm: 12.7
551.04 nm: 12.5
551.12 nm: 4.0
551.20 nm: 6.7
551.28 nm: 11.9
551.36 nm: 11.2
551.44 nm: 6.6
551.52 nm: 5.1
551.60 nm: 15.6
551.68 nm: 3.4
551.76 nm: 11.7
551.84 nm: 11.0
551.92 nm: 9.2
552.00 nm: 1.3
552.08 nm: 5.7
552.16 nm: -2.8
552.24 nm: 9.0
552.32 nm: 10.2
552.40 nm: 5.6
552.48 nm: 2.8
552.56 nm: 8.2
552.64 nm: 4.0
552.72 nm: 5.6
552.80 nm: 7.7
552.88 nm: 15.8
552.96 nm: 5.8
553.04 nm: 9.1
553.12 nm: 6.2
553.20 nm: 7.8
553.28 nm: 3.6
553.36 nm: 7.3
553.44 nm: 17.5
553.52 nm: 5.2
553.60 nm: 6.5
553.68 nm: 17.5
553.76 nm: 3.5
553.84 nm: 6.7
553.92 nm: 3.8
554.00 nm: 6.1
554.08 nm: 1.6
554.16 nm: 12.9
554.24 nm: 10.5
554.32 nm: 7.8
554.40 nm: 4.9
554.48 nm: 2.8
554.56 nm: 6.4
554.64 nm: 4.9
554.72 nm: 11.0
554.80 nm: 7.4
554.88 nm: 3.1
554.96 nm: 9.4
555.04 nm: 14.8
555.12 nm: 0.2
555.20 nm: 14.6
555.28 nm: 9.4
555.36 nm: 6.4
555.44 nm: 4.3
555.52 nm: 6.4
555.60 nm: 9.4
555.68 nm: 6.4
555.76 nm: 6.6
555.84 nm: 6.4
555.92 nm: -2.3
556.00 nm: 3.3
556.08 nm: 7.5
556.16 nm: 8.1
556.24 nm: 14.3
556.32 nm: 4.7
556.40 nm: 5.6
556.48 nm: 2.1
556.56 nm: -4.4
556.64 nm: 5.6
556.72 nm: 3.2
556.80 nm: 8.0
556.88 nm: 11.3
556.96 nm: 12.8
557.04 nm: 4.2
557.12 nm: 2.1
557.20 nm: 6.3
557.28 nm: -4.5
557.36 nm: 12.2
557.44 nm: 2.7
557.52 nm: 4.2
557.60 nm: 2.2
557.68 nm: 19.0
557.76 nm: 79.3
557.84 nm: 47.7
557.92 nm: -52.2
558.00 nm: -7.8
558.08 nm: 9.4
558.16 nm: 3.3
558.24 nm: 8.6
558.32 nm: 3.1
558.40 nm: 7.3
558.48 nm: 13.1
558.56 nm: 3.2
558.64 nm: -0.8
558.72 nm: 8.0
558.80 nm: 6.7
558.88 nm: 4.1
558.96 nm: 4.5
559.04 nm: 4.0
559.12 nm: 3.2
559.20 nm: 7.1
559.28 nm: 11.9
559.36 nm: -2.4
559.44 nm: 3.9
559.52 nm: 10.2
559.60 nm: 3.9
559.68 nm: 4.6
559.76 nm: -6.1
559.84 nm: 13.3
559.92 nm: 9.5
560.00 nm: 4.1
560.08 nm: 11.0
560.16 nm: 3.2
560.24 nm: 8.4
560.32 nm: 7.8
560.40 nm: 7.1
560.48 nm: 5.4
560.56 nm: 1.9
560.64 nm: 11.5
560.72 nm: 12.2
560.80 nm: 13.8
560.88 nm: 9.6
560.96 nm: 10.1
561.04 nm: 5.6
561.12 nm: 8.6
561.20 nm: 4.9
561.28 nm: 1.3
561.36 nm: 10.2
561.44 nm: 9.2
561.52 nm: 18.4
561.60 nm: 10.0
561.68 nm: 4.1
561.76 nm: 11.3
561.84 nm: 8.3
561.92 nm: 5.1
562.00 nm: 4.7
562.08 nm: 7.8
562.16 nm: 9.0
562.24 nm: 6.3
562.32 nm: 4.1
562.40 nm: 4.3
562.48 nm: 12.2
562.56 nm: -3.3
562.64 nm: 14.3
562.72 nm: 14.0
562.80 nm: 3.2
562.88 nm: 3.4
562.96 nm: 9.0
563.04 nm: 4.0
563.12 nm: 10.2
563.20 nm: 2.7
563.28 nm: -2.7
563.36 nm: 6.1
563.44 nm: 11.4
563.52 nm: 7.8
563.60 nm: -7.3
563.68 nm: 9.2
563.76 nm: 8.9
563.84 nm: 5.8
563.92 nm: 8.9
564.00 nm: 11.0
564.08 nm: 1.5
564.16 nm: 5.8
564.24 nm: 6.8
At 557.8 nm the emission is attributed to Hbeta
